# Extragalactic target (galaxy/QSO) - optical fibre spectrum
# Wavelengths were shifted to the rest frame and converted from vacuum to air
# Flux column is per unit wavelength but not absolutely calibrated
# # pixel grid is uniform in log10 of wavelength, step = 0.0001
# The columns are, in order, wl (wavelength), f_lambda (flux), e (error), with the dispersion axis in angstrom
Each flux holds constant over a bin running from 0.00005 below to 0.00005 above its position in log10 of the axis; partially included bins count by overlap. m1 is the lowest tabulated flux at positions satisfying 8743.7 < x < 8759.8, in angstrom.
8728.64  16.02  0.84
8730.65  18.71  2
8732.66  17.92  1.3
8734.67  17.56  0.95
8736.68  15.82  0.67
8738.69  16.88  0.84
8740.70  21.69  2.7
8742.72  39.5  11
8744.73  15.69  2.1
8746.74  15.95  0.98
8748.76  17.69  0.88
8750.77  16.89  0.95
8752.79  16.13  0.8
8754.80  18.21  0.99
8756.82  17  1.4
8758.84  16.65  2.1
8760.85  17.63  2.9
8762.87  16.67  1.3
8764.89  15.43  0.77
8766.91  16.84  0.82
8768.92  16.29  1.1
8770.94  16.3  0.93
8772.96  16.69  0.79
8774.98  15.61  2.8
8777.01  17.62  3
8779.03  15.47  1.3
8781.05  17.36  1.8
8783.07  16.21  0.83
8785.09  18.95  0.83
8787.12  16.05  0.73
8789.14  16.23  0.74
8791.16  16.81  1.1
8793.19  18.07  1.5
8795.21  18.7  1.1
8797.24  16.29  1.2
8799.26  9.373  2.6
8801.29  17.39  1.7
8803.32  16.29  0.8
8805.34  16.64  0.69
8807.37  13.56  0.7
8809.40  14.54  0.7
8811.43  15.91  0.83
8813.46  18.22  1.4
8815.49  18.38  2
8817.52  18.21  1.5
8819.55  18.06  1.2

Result 15.69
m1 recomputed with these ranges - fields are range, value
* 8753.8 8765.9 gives 15.43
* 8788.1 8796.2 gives 16.23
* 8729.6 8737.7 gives 15.82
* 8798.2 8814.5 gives 9.373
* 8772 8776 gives 15.61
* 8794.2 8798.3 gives 16.29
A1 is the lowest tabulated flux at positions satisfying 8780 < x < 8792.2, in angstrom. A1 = 16.05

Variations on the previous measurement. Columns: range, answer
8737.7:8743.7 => 16.88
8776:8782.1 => 15.47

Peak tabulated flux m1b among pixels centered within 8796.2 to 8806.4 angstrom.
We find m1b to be 17.39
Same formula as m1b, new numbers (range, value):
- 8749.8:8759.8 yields 18.21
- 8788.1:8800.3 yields 18.7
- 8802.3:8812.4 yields 16.64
